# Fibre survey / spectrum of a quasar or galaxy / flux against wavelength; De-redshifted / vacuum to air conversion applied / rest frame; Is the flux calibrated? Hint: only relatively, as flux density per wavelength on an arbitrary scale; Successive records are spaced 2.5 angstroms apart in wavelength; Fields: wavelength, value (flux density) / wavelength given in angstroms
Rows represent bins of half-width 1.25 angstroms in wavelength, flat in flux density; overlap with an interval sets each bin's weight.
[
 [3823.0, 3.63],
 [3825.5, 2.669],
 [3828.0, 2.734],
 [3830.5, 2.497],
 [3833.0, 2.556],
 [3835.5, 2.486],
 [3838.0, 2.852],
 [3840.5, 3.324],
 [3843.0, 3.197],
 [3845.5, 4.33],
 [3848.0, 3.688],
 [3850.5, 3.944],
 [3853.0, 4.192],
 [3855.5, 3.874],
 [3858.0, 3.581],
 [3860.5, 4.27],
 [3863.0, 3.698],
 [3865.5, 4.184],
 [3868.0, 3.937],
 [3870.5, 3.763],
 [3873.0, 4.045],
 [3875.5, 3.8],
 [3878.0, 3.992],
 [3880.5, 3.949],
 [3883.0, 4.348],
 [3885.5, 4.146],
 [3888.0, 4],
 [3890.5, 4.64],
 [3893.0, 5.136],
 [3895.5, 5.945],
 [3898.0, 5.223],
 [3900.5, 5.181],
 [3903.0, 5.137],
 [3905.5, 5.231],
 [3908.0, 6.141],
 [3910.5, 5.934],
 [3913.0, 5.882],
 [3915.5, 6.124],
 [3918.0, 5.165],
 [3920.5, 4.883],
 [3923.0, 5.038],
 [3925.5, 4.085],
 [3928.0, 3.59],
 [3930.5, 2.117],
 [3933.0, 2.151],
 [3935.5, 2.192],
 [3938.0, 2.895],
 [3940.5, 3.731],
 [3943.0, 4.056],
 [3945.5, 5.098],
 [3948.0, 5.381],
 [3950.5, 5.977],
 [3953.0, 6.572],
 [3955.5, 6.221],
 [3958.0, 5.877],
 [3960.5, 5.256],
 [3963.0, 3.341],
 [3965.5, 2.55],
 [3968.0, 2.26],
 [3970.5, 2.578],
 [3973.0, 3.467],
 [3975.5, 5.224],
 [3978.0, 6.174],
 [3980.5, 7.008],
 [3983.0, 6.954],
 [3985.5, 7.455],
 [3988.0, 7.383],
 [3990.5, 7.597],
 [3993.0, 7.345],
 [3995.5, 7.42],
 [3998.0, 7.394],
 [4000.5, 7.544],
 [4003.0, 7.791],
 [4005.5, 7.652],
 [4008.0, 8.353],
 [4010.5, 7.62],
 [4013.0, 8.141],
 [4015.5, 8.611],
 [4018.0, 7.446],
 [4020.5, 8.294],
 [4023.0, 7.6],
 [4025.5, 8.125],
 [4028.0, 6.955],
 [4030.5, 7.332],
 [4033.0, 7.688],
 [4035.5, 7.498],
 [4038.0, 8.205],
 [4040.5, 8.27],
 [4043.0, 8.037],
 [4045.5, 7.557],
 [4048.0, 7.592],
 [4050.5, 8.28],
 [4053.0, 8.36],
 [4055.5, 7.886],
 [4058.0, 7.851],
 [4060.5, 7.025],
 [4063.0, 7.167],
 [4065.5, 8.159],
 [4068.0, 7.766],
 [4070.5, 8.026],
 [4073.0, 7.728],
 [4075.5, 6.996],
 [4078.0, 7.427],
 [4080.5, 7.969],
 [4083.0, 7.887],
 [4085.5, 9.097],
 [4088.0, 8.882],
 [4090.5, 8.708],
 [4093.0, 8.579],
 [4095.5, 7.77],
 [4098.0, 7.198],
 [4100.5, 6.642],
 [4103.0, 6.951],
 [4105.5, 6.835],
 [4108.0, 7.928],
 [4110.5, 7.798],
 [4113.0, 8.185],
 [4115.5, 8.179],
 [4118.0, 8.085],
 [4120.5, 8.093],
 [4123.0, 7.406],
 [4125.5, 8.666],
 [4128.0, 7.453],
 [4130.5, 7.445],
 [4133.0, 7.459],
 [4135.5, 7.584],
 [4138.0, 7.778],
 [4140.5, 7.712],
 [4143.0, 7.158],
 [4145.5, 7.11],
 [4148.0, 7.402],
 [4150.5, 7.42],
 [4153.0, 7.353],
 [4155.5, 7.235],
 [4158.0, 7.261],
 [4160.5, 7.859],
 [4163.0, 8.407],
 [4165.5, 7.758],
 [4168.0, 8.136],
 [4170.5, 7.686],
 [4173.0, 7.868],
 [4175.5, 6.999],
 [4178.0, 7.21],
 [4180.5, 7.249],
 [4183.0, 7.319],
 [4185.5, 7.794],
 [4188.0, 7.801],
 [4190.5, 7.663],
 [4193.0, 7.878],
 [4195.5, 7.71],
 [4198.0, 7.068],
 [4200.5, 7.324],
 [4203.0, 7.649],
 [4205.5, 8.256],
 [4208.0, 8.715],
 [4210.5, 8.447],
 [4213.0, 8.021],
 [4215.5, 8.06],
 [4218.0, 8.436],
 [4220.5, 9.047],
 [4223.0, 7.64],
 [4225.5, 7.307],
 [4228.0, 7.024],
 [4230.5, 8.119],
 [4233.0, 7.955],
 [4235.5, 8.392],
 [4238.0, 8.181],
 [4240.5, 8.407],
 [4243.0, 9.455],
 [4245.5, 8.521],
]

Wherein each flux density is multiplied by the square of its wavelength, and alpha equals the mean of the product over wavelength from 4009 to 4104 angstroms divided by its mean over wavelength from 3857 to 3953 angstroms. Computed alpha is 1.9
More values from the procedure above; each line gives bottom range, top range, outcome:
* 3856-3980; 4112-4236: 1.97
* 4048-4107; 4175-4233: 1.06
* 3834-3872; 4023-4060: 2.33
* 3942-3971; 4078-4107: 1.80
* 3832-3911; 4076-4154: 2.08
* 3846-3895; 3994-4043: 2.05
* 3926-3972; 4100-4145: 2.09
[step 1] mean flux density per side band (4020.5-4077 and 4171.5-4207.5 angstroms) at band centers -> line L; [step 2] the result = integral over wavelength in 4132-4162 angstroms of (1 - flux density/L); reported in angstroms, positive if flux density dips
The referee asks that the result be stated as 0.70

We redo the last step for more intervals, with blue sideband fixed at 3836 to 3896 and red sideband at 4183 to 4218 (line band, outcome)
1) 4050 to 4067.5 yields -4.4 angstroms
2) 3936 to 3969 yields 3.1 angstroms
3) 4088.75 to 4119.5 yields -4.6 angstroms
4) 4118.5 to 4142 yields -2.3 angstroms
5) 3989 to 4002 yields -4.7 angstroms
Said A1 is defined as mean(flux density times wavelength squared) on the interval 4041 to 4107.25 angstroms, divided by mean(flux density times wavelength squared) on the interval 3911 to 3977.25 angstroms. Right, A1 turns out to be 1.92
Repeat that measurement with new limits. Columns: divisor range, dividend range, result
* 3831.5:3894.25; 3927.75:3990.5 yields 1.29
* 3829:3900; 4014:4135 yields 2.21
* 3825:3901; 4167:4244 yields 2.41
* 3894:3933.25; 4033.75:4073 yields 1.71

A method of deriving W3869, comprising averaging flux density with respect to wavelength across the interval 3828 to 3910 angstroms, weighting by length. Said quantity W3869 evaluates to 4.1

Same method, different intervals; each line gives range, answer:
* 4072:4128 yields 7.86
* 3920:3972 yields 4.07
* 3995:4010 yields 7.7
